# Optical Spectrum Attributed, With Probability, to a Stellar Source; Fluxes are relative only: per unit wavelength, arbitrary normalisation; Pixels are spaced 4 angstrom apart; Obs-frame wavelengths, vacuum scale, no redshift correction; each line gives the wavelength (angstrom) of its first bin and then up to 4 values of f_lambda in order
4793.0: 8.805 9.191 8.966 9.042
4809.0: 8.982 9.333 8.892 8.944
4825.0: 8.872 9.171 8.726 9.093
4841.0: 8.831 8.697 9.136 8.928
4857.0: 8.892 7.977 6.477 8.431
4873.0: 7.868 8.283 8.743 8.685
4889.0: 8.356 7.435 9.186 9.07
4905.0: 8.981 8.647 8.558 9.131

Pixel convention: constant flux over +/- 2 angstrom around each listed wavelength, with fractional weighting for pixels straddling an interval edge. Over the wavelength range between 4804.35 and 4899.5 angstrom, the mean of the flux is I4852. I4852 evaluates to 8.62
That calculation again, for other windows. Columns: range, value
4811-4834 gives 9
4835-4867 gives 8.5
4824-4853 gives 8.93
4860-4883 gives 7.96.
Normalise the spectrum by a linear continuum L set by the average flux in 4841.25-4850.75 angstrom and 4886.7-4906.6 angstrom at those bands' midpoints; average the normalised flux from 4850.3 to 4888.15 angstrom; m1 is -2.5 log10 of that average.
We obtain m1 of 0.06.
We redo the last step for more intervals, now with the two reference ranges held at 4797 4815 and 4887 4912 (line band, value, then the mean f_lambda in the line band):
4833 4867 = 0.04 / 8.52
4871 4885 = 0.05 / 8.35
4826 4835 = 0.00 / 8.94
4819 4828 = 0.01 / 8.94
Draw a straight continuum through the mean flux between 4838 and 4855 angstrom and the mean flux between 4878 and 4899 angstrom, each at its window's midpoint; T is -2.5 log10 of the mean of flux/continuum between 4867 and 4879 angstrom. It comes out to 0.06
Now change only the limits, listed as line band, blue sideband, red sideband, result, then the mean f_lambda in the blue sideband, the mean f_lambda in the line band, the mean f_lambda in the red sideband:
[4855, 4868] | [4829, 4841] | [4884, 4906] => 0.13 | 8.94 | 7.83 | 8.6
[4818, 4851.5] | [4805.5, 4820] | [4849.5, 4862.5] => -0.01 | 9.06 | 8.93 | 8.68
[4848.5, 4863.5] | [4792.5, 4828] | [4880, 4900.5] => 0.01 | 9.02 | 8.62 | 8.51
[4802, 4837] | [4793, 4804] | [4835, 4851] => 0.00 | 9.03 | 9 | 8.94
